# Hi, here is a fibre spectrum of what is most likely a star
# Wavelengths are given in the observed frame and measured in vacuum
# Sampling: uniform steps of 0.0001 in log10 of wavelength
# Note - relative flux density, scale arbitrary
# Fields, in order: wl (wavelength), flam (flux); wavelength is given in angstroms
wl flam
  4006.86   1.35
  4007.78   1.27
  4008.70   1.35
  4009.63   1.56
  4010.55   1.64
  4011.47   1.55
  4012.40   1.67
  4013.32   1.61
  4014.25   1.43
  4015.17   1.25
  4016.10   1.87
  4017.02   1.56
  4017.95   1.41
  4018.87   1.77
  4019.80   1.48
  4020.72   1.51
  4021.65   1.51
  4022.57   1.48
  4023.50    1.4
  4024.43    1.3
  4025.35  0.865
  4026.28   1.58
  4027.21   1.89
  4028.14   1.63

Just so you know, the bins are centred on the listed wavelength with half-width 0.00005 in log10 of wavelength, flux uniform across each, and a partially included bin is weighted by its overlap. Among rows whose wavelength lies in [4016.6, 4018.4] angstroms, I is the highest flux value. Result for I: 1.56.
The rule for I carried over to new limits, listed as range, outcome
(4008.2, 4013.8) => 1.67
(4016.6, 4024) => 1.77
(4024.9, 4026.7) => 1.58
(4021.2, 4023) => 1.51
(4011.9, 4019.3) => 1.87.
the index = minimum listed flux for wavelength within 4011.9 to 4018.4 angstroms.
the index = 1.25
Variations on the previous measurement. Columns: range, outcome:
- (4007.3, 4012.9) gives 1.27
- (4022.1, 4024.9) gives 1.3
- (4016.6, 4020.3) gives 1.41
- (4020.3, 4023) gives 1.48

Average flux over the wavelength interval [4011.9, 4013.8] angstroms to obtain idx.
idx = 1.63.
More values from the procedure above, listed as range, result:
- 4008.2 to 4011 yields 1.51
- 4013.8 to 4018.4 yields 1.5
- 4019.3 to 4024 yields 1.48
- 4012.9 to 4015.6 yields 1.43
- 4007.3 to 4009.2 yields 1.31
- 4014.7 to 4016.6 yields 1.56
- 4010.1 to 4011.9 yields 1.6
